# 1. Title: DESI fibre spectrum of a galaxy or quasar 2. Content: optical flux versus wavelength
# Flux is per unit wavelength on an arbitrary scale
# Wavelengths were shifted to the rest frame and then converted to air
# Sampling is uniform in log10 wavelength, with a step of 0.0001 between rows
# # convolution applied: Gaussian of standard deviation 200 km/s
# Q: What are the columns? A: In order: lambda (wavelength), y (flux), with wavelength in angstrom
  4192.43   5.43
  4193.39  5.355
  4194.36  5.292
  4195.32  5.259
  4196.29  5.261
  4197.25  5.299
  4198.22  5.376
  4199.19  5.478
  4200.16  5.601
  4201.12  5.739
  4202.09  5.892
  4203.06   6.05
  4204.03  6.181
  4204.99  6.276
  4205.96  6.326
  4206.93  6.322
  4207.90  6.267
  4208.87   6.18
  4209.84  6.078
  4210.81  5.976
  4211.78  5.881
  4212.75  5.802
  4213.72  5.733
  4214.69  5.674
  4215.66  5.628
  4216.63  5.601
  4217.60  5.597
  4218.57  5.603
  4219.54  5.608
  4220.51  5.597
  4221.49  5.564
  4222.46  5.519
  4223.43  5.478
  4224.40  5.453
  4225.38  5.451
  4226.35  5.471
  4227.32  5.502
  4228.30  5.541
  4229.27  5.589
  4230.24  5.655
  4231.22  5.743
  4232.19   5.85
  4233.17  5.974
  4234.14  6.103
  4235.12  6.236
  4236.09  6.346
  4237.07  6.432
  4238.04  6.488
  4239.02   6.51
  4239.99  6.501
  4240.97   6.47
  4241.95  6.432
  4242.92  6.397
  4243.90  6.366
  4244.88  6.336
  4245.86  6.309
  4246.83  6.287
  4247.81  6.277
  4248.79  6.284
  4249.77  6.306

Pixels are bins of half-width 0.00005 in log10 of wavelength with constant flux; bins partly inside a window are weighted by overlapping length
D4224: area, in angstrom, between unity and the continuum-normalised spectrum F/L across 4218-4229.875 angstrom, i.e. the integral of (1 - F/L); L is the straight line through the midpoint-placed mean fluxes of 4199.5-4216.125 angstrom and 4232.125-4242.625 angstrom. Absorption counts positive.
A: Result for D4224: 1.2 angstrom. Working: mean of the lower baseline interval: 5.97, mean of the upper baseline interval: 6.33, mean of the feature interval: 5.53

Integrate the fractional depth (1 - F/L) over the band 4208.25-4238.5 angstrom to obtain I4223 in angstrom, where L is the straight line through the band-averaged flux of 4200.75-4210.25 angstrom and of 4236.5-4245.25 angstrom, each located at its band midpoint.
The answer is 2.4 angstrom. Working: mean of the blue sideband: 6.13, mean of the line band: 5.79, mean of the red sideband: 6.44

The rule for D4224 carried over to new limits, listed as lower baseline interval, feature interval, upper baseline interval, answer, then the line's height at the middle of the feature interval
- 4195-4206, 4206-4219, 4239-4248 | 0.0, 5.9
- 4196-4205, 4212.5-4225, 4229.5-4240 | 0.7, 5.93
